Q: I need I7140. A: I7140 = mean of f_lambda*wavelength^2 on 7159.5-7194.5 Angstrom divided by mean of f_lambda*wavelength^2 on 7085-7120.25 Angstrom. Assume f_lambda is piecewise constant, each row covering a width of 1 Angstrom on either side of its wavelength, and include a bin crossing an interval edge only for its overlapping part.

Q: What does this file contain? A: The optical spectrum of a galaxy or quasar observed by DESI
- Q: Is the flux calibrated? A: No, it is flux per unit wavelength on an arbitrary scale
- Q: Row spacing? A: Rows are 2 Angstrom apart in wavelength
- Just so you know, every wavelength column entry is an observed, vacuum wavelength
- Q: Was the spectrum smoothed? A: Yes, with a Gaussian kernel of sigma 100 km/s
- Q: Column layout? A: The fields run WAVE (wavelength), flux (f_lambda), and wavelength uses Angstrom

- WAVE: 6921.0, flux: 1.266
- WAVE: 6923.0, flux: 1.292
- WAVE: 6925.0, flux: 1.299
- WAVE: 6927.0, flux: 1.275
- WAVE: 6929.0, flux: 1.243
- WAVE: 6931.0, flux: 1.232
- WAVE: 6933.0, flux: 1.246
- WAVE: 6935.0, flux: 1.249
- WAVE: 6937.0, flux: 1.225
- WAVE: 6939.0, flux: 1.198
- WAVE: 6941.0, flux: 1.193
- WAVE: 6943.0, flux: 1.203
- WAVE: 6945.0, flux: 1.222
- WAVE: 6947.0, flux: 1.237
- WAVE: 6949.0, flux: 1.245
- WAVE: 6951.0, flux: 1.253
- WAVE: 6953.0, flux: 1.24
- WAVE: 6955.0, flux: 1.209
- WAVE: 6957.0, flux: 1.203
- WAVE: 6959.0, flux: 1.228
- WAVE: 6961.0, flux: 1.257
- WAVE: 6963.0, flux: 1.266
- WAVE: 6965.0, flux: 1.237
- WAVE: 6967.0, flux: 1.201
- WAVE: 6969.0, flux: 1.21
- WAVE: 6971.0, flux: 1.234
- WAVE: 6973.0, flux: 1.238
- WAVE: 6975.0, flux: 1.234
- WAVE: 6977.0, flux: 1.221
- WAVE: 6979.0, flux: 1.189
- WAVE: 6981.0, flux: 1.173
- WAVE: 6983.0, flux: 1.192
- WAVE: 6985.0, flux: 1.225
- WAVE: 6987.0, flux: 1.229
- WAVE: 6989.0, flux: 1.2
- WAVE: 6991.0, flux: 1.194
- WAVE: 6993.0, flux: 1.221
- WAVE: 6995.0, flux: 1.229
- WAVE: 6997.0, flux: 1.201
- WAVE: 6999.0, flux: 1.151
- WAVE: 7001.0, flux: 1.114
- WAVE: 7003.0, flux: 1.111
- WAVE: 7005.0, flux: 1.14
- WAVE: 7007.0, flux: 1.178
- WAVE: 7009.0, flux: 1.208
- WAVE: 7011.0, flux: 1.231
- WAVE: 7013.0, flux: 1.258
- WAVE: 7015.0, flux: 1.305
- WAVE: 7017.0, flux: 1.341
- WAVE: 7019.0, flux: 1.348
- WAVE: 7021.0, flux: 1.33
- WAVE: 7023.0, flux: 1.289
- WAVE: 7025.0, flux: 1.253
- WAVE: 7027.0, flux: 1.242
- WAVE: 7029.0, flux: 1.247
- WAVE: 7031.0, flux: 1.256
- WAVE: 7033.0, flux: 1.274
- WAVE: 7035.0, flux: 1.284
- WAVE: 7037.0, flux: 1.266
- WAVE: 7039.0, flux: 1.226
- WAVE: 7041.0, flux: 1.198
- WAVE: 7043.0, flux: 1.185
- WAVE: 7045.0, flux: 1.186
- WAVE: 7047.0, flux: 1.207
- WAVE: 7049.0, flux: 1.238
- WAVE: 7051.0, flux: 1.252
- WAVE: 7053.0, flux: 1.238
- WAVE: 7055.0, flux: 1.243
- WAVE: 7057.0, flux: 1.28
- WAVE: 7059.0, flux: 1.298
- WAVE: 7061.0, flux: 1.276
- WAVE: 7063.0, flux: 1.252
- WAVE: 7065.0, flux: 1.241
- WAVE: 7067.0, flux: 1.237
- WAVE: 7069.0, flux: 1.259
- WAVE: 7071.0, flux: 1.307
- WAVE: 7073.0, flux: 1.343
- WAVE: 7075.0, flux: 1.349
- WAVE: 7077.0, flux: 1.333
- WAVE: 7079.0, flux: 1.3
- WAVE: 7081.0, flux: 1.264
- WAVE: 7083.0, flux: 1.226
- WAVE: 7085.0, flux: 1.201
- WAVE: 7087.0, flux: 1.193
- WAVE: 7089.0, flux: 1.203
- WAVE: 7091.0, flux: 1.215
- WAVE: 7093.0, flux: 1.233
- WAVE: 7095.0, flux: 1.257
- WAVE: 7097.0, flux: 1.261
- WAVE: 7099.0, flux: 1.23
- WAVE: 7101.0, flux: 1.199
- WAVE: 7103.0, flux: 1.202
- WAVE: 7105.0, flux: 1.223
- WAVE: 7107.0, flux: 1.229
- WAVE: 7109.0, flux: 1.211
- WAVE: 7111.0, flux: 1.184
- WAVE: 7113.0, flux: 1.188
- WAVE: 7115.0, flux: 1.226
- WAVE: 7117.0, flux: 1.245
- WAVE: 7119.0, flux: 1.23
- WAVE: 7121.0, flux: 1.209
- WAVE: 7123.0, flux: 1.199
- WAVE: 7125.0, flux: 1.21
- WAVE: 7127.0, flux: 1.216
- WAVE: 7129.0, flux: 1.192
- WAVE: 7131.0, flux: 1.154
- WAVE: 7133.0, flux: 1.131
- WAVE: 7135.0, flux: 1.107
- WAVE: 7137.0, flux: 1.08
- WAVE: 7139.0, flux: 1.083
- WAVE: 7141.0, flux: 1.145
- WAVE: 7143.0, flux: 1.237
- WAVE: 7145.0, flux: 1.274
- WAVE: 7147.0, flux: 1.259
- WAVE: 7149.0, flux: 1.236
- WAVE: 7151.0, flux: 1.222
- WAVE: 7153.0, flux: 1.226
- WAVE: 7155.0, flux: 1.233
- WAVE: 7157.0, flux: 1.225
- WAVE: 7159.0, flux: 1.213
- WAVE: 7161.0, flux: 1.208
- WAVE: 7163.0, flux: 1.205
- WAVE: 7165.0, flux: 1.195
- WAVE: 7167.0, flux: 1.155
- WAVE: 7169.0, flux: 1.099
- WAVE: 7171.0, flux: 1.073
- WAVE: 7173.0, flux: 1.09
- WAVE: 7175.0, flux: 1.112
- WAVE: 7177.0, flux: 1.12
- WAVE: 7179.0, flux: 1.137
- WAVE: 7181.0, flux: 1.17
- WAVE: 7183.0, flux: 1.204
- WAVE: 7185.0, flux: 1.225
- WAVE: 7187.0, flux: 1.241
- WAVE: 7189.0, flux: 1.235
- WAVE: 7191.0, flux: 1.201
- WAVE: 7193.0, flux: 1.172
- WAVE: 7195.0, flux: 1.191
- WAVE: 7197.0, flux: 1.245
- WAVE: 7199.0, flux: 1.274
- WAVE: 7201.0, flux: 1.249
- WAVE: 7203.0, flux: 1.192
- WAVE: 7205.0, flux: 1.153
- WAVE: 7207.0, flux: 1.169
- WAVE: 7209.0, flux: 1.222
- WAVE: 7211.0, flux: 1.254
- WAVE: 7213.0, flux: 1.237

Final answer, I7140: 0.98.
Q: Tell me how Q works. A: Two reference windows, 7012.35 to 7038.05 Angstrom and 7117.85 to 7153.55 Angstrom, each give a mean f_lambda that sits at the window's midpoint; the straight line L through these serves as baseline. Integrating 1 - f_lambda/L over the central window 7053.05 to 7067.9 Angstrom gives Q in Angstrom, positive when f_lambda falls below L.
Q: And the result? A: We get -0.1 Angstrom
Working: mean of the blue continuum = 1.28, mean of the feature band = 1.26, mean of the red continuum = 1.19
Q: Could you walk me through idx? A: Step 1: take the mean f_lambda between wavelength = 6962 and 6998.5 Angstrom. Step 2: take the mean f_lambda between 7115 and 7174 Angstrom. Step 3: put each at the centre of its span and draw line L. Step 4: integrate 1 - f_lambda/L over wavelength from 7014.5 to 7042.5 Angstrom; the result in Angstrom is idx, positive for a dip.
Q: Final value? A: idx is -1.6 Angstrom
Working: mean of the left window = 1.22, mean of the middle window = 1.27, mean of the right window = 1.19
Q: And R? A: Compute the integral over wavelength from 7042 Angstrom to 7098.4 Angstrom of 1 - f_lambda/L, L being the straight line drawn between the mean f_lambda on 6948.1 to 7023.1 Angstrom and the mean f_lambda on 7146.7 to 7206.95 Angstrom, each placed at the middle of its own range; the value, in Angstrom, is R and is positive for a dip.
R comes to -2.0 Angstrom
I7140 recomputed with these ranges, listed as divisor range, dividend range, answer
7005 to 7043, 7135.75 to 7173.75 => 0.98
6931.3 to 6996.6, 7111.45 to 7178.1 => 1.02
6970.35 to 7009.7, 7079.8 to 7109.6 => 1.06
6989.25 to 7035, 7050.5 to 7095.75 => 1.04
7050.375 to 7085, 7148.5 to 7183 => 0.94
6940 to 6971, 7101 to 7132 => 1.03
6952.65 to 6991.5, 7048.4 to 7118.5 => 1.06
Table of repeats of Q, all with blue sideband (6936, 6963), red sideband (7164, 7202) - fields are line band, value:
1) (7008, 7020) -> -0.7 Angstrom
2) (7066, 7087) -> -1.4 Angstrom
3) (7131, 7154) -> 0.1 Angstrom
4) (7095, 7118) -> -0.5 Angstrom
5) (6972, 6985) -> 0.1 Angstrom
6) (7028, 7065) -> -1.2 Angstrom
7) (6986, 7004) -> 0.5 Angstrom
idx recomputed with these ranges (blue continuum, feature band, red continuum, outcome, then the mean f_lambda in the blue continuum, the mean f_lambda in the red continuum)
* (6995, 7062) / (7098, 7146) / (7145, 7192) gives 0.51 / 1.24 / 1.19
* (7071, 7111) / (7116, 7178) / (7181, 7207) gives 2.39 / 1.25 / 1.21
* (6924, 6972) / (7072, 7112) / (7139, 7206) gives -1.17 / 1.23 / 1.19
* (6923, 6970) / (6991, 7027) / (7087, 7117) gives -0.03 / 1.23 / 1.22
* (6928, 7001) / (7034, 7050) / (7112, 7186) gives -0.27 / 1.22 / 1.18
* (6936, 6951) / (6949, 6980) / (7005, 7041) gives 0.06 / 1.22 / 1.26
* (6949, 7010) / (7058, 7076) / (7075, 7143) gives -1.15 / 1.21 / 1.21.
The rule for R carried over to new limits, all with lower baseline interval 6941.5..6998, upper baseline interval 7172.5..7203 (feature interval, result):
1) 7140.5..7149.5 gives -0.27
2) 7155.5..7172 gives 0.31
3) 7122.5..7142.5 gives 0.79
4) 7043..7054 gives -0.09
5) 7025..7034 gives -0.31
